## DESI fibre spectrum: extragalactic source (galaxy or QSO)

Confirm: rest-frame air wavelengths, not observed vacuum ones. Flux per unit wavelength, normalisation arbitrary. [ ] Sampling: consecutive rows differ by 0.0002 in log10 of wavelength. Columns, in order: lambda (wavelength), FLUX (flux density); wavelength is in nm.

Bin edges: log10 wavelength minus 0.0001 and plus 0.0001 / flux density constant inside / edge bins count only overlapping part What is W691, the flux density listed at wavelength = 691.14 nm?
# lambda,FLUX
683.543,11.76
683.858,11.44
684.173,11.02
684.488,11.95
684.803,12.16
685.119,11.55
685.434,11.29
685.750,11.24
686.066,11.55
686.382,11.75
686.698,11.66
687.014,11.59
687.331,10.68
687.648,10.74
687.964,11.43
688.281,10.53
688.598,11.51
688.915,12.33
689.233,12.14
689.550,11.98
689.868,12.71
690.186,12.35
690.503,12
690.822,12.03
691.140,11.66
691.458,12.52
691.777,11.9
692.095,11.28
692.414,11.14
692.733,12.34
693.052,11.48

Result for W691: 11.66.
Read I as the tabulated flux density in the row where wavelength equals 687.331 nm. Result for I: 10.68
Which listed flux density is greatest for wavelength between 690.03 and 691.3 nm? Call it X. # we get 12.35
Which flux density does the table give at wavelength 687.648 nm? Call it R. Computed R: 10.74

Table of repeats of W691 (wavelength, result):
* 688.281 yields 10.53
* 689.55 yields 11.98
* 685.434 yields 11.29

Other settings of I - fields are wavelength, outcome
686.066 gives 11.55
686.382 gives 11.75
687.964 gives 11.43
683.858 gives 11.44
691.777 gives 11.9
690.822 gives 12.03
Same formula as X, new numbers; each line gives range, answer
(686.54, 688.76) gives 11.66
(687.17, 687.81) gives 10.74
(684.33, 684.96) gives 12.16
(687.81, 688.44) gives 11.43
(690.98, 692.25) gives 12.52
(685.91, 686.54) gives 11.75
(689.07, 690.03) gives 12.71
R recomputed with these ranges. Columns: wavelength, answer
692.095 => 11.28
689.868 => 12.71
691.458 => 12.52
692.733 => 12.34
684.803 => 12.16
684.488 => 11.95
